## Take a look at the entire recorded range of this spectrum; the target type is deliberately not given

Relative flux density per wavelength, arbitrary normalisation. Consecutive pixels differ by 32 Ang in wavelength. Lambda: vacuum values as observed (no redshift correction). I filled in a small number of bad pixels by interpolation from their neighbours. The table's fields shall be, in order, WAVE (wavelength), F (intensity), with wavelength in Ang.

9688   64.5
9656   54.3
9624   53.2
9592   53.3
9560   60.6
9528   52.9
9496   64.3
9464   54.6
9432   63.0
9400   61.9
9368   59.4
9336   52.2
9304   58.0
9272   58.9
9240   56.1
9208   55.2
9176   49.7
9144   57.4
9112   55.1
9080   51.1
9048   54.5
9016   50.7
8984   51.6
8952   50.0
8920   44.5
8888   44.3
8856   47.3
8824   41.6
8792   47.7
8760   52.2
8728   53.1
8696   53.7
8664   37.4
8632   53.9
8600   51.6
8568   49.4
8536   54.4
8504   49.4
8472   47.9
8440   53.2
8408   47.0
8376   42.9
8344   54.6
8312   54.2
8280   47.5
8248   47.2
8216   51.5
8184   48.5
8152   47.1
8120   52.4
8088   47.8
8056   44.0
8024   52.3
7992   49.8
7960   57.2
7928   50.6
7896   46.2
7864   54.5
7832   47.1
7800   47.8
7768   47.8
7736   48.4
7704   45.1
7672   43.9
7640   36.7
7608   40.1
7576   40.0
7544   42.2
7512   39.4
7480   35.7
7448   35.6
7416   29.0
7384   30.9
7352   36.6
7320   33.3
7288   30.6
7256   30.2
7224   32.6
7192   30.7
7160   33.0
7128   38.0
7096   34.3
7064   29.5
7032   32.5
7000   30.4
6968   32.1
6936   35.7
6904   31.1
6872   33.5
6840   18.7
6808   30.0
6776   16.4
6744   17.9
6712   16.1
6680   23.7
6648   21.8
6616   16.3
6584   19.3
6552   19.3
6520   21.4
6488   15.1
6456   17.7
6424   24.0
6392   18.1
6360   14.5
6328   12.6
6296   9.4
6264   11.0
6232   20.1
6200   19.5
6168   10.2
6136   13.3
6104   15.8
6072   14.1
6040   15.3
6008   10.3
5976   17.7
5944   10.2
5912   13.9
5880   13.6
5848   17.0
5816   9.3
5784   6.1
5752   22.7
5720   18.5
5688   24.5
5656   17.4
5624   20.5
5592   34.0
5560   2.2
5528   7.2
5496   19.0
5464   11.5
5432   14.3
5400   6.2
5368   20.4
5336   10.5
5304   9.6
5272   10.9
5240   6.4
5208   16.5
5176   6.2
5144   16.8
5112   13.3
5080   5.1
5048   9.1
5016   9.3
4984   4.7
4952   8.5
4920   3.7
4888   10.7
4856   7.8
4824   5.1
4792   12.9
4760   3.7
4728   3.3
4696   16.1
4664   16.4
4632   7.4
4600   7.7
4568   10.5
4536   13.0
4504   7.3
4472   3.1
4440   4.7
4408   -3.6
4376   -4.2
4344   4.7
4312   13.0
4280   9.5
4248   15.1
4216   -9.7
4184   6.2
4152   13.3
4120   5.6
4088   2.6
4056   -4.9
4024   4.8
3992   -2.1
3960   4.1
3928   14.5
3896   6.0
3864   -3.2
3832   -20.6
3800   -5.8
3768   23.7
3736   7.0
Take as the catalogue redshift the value 0.72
